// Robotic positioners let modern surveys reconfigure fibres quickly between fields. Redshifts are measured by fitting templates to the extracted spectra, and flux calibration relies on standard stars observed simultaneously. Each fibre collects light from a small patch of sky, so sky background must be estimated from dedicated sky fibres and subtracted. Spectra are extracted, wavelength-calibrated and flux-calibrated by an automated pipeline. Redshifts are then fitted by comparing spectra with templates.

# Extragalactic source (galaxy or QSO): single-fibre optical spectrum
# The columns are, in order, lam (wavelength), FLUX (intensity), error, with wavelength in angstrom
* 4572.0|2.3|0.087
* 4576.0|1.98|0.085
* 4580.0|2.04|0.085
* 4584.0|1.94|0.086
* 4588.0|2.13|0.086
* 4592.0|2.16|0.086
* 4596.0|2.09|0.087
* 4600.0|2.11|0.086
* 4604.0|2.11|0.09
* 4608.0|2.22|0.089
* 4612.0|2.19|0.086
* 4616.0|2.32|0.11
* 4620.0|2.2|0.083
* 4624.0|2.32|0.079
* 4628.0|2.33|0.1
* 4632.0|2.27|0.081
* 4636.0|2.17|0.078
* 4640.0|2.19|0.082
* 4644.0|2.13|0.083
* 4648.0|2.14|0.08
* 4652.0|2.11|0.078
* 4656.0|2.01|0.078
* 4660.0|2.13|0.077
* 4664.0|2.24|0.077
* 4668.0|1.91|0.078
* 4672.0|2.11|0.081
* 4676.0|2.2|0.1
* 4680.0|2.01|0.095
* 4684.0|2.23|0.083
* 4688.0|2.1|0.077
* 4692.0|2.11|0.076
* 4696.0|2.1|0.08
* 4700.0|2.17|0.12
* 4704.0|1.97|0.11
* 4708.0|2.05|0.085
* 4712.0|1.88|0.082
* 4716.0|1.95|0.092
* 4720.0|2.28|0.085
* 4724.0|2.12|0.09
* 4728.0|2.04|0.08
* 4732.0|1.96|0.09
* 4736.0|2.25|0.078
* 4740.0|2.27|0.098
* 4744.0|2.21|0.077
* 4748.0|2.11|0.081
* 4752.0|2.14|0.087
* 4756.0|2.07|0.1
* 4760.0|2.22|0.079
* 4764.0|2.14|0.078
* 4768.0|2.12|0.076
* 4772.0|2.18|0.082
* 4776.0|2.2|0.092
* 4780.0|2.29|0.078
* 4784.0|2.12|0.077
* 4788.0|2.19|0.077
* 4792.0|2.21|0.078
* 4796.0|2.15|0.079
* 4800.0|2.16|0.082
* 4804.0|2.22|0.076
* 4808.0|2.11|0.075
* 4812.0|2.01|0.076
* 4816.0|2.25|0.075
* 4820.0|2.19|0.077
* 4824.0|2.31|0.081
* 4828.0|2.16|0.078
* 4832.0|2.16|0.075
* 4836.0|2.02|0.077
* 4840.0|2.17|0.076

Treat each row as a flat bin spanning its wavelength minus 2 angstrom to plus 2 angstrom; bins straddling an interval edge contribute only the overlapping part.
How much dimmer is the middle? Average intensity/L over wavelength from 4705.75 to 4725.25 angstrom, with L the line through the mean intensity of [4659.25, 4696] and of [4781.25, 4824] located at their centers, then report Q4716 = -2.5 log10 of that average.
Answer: 0.04 mag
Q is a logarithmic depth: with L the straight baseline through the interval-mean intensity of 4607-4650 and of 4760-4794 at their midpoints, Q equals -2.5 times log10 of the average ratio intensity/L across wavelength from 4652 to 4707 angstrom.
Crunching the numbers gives 0.06 mag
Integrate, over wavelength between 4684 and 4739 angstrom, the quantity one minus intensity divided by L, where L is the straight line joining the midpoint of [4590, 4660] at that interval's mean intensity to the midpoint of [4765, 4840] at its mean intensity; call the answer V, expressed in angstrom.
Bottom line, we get 2.3 angstrom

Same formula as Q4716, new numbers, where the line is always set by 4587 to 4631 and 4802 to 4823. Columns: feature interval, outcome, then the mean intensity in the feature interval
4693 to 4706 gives 0.05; 2.08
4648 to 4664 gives 0.04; 2.11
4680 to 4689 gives 0.02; 2.14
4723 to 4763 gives 0.02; 2.14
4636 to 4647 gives 0.02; 2.16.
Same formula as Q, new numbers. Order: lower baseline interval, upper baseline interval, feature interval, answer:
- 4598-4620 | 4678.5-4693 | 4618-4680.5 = -0.003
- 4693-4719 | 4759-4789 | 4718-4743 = -0.035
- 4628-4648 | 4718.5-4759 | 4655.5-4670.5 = 0.054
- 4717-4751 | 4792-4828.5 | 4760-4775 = 0.000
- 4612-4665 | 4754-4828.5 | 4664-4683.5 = 0.051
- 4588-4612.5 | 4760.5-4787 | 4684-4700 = 0.017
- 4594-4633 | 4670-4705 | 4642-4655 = 0.025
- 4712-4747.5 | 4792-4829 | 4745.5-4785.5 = -0.008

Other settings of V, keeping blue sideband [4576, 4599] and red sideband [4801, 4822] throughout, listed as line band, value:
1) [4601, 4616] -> -0.8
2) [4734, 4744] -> -0.6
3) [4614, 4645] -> -2.4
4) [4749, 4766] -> 0.0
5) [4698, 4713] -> 0.6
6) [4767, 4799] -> -0.6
